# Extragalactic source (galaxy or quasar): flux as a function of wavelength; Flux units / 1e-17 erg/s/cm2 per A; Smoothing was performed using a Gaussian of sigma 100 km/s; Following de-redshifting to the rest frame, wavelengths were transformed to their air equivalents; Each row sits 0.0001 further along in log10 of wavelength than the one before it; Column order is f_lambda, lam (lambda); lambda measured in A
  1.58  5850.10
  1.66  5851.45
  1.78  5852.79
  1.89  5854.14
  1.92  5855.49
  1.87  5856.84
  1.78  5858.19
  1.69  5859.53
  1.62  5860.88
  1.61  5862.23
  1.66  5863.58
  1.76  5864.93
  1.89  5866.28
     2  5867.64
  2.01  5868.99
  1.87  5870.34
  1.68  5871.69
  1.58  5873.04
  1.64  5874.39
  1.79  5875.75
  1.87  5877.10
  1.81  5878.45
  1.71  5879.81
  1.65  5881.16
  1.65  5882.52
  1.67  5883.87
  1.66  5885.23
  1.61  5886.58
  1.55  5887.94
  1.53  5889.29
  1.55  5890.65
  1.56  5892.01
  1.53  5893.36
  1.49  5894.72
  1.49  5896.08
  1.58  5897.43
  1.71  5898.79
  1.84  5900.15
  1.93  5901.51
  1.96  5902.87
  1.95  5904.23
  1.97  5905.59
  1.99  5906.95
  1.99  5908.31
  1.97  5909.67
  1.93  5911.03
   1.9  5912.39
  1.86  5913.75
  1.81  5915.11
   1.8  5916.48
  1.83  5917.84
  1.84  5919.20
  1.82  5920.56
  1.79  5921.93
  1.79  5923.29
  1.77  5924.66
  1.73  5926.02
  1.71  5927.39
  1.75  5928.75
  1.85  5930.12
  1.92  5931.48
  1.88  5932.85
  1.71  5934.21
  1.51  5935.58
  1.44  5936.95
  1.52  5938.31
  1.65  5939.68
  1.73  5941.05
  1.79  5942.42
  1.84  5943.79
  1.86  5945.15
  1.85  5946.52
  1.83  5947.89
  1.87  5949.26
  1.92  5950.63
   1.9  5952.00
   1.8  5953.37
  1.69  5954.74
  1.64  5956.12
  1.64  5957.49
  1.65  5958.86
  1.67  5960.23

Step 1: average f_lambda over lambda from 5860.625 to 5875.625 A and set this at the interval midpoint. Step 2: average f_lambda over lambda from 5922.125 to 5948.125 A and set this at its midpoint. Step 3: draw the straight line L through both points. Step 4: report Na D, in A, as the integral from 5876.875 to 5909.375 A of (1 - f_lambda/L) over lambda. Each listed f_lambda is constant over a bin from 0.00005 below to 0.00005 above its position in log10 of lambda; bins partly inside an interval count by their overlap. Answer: 0.6 A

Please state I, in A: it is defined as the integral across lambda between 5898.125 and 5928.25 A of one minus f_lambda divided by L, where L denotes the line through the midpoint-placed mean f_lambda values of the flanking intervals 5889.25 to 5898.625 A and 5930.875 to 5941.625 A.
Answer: -4.9 A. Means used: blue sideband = 1.54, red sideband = 1.67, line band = 1.86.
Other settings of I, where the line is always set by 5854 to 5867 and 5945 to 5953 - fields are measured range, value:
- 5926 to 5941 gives 1.2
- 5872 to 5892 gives 1.5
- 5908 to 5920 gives -0.3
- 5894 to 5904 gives 0.5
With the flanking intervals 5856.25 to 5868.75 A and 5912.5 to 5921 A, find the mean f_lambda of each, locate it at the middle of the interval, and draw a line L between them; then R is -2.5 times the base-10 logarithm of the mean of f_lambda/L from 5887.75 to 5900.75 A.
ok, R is 0.14 mag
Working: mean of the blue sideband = 1.77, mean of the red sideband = 1.83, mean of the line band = 1.58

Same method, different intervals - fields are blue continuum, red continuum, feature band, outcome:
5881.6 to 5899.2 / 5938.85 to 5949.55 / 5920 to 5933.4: -0.045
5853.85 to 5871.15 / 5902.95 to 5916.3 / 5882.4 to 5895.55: 0.189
